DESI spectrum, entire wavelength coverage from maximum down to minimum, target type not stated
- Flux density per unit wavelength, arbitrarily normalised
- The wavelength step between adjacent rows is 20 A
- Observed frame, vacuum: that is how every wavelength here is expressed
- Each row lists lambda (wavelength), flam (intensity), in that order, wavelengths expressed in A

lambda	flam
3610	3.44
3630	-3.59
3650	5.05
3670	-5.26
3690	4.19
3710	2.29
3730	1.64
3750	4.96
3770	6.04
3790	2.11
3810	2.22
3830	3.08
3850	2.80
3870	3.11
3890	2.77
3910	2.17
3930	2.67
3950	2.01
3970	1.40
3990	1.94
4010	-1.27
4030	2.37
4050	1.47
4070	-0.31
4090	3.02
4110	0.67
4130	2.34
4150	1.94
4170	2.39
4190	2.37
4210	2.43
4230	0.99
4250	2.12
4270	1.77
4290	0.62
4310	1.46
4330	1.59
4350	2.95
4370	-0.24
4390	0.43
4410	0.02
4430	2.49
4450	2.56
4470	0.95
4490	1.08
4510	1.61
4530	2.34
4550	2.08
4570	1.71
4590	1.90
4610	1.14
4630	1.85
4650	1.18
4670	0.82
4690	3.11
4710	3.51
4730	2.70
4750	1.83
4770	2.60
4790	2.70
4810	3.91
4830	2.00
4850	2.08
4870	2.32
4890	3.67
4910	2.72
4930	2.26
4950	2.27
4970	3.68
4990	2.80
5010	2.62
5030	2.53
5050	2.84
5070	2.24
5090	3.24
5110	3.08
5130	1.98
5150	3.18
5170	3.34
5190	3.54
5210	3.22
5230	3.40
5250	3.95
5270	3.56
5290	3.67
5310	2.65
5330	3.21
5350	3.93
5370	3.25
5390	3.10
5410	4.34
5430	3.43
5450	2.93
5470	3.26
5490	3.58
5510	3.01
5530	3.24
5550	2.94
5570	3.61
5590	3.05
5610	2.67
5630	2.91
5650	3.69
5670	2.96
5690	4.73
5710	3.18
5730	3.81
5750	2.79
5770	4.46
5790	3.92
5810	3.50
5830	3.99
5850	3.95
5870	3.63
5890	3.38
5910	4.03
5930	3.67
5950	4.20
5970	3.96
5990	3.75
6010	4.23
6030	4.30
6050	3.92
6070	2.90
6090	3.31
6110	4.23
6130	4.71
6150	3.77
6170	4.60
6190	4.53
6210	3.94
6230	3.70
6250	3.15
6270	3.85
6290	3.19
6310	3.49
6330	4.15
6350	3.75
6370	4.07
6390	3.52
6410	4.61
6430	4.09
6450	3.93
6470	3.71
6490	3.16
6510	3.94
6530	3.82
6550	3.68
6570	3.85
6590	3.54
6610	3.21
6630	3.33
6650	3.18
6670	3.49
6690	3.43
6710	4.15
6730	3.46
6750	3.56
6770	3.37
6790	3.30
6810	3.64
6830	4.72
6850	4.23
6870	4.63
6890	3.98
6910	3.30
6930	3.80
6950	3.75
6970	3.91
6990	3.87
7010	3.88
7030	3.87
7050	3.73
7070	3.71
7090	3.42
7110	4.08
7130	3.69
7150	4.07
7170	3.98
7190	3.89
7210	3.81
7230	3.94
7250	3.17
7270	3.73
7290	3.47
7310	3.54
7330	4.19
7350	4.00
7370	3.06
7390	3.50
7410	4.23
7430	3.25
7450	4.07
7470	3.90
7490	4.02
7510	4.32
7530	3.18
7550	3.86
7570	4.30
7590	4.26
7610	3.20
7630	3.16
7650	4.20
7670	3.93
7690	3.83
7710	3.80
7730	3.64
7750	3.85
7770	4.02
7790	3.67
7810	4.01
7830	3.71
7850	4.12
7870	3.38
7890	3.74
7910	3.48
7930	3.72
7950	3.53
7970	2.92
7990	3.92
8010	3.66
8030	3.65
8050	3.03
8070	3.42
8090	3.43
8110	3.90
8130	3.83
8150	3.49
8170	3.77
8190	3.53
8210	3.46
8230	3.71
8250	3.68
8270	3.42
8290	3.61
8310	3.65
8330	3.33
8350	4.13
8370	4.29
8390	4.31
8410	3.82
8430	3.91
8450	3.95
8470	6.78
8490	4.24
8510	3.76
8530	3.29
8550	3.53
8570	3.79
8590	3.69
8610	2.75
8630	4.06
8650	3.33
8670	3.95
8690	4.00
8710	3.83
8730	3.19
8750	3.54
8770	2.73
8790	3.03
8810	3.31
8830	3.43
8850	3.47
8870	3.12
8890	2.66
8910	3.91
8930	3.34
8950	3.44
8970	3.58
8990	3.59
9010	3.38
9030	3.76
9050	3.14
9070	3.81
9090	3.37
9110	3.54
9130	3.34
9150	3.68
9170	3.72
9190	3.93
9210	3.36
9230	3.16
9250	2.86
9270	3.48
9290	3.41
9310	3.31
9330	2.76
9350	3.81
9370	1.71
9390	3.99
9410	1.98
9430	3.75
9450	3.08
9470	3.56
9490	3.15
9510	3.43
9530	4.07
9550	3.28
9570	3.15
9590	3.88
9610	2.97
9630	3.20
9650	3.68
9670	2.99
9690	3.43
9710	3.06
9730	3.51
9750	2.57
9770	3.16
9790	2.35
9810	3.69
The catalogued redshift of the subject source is 0.29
